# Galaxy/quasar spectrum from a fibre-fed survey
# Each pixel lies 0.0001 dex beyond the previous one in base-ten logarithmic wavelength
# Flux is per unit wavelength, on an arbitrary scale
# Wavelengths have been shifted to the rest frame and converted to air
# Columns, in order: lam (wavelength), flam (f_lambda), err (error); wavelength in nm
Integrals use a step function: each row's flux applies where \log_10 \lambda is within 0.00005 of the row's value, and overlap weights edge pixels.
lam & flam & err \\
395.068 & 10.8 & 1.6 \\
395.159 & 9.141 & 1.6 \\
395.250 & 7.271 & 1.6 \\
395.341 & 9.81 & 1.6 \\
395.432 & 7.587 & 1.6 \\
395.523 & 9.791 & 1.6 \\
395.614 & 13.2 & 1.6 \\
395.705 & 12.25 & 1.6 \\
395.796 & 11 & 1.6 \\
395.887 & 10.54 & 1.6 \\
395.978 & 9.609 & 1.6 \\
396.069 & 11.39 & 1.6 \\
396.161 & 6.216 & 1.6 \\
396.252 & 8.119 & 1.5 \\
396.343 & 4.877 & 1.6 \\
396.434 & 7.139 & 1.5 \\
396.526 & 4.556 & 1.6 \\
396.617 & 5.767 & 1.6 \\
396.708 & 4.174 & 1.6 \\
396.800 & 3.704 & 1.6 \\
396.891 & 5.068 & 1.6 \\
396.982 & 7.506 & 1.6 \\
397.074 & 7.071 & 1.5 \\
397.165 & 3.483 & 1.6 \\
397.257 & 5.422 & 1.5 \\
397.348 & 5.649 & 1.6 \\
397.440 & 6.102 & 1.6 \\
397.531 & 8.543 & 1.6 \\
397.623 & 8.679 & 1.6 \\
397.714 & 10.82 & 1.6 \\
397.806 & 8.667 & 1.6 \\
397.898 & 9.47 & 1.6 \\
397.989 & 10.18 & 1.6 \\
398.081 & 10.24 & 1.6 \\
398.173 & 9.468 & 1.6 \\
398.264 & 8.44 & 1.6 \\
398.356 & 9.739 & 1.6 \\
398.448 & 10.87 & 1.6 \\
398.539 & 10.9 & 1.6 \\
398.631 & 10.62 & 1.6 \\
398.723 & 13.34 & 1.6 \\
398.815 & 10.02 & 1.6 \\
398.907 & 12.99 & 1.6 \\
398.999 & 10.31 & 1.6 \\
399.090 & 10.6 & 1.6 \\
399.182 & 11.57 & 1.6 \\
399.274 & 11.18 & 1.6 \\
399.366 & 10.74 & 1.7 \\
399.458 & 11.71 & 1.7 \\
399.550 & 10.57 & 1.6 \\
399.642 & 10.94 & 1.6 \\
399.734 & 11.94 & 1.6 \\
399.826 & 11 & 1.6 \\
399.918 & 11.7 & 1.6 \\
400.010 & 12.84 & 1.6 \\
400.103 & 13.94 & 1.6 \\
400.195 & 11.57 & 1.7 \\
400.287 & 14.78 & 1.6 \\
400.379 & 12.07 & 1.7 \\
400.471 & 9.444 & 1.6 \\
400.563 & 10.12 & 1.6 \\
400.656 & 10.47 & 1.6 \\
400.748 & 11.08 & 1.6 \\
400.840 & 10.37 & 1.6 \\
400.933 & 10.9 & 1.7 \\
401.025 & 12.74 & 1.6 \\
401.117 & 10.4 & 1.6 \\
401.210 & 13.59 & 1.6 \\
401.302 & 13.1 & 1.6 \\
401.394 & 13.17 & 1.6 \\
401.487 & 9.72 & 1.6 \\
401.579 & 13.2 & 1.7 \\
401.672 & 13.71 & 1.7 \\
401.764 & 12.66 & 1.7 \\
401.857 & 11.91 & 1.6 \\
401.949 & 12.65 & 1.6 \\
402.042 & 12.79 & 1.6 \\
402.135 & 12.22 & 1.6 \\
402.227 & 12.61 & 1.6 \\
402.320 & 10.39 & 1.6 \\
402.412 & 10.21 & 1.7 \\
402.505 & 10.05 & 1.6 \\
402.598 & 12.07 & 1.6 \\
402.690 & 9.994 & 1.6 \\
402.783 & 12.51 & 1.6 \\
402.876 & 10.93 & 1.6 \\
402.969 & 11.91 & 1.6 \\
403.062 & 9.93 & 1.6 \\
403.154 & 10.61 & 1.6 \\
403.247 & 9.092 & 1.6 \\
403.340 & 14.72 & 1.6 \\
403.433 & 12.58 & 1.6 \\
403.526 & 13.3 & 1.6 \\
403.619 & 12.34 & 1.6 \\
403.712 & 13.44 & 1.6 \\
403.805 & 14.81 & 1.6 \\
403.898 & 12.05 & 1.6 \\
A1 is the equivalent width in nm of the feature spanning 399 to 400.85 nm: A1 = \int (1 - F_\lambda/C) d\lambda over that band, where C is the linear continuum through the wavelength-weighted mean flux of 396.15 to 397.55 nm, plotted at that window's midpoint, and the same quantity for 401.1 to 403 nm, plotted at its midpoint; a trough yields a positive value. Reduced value -0.41 nm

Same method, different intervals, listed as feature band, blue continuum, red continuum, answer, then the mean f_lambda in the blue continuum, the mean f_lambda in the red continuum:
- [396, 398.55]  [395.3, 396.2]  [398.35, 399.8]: 0.74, 10.2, 11.2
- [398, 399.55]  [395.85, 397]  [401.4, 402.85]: -0.34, 6.78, 11.8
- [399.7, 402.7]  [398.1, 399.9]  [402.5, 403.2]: -0.23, 10.9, 11.1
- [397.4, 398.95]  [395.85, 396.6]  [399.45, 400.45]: 0.01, 7.69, 12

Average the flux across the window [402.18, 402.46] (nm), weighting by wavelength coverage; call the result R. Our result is 11.1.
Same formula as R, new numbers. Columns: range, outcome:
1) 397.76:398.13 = 9.62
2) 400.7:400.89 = 10.7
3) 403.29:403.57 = 13.5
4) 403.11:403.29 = 9.85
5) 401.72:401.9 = 12.3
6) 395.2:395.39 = 8.54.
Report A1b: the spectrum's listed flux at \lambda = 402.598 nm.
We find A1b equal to 12.07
